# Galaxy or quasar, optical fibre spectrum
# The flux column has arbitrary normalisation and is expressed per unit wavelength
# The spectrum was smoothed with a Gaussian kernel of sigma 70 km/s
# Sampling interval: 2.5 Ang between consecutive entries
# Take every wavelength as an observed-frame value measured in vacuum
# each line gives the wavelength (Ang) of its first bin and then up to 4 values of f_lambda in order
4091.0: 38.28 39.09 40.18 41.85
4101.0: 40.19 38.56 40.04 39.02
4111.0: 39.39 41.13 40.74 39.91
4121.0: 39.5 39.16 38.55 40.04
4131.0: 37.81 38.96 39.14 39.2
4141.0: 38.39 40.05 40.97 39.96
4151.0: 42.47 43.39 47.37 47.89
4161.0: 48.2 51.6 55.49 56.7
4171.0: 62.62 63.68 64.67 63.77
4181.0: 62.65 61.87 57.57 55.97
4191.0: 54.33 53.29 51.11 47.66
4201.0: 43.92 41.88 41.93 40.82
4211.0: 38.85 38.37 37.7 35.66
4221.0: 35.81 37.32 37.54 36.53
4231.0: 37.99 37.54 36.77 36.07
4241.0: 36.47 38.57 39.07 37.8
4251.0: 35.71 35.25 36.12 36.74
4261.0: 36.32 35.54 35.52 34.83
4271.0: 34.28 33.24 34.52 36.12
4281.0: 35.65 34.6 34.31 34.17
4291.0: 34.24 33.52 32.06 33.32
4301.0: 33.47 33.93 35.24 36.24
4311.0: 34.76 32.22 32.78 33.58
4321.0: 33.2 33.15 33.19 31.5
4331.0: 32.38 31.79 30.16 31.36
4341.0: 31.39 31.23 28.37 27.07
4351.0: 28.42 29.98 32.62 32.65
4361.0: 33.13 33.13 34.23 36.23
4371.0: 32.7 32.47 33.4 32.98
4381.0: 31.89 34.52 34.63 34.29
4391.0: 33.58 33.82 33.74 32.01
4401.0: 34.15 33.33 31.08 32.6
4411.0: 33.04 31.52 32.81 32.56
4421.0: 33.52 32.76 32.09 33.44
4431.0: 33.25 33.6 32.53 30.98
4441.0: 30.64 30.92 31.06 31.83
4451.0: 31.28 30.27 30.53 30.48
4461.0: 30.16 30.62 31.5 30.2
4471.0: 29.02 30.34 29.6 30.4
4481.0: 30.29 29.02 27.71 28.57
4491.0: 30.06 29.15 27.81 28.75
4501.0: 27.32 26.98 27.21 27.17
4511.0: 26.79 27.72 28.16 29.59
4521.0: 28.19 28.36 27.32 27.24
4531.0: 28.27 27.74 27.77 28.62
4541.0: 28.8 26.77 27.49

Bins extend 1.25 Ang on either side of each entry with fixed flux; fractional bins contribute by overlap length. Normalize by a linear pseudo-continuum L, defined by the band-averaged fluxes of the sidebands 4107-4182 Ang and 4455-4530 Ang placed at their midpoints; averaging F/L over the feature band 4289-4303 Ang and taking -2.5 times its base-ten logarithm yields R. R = 0.16 mag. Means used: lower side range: 46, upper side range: 28.9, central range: 33.4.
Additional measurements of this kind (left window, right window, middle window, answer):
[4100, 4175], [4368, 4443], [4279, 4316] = 0.10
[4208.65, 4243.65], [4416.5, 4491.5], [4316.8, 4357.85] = 0.10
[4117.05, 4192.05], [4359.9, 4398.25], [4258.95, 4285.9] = 0.16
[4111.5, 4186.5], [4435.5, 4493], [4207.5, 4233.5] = 0.16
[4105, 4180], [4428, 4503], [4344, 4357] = 0.21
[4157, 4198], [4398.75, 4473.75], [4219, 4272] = 0.34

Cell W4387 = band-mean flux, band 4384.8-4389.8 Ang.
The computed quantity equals 34.4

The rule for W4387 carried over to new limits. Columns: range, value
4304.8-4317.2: 34.2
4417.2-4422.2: 33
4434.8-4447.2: 31.2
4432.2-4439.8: 32.4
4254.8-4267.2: 36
